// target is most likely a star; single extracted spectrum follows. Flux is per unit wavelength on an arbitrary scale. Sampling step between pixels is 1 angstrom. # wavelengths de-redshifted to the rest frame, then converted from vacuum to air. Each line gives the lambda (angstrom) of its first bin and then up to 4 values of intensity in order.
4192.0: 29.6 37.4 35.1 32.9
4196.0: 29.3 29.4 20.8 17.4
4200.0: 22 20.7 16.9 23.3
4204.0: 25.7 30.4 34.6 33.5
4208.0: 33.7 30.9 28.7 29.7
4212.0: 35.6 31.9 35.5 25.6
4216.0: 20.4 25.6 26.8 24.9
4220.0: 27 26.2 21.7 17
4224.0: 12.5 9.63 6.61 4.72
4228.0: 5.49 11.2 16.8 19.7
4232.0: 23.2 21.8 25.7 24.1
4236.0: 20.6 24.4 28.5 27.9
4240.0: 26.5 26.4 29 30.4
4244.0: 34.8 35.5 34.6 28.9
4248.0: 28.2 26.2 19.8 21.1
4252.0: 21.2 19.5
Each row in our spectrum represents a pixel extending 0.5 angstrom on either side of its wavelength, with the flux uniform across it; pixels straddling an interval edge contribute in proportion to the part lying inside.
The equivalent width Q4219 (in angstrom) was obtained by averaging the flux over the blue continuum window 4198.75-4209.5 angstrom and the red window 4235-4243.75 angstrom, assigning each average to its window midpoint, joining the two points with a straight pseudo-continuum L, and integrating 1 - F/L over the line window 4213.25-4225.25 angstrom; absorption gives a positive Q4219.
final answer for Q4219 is 1.5 angstrom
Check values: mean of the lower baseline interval 26.5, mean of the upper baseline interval 26.8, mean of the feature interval 23.2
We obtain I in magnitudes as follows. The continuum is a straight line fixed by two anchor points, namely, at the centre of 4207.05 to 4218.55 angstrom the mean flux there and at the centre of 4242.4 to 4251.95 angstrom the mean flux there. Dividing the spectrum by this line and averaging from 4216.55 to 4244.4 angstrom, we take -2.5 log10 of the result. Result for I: 0.33 mag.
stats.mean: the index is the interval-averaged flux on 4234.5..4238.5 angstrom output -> 24.4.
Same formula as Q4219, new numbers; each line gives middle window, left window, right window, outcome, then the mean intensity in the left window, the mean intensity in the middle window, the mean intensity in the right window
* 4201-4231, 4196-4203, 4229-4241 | -0.9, 21.9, 23.1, 23.2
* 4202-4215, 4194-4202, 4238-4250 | -2.3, 24.8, 30.4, 29.4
